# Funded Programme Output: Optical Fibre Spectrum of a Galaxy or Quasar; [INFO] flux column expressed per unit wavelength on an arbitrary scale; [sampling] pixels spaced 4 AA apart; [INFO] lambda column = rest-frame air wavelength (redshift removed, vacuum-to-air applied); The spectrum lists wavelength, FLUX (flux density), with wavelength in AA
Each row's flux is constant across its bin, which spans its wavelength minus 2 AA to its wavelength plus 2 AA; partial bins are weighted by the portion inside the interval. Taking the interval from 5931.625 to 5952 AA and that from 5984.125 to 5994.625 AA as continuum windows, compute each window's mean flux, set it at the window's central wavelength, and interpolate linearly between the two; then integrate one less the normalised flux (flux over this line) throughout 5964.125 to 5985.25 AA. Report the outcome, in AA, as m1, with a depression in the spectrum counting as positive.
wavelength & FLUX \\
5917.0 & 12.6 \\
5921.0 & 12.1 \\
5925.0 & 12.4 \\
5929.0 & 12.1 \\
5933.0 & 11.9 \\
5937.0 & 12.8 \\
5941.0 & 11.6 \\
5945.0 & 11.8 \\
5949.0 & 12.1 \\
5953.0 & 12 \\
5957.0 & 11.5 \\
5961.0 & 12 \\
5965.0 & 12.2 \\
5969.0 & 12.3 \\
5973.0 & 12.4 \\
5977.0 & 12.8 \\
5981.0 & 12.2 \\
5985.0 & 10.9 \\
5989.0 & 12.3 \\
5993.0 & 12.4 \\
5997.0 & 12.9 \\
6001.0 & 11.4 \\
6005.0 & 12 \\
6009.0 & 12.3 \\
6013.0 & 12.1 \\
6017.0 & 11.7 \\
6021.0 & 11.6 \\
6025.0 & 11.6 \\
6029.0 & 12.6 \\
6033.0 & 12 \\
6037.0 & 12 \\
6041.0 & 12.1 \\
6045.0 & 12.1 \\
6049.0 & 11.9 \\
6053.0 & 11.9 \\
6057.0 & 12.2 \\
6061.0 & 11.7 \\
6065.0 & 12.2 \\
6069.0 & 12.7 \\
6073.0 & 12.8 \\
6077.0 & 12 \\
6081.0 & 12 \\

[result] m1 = -0.4 AA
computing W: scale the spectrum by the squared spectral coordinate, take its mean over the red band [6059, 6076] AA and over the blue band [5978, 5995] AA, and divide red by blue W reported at 1.1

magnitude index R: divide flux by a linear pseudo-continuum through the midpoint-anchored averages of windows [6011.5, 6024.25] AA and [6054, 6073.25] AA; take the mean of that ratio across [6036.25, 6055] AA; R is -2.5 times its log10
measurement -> 0.01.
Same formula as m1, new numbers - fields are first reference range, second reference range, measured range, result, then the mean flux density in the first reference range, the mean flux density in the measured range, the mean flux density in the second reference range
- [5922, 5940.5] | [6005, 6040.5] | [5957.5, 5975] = 0.0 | 12.2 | 12.2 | 12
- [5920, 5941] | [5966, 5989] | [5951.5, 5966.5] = 0.3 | 12.2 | 11.9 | 12.1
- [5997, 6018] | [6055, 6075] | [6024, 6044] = 0.1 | 12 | 12.1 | 12.3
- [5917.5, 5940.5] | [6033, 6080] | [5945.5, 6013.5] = 0.6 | 12.2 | 12.1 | 12.1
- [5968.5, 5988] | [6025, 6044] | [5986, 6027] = 0.4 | 12.1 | 12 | 12.1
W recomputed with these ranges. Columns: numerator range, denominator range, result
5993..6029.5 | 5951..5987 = 1.01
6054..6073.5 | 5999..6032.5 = 1.05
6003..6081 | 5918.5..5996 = 1.03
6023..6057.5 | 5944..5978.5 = 1.02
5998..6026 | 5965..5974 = 0.98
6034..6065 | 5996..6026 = 1.02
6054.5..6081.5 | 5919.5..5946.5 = 1.06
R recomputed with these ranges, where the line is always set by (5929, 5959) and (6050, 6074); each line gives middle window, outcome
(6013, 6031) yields 0.021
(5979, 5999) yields -0.007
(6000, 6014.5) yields 0.010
